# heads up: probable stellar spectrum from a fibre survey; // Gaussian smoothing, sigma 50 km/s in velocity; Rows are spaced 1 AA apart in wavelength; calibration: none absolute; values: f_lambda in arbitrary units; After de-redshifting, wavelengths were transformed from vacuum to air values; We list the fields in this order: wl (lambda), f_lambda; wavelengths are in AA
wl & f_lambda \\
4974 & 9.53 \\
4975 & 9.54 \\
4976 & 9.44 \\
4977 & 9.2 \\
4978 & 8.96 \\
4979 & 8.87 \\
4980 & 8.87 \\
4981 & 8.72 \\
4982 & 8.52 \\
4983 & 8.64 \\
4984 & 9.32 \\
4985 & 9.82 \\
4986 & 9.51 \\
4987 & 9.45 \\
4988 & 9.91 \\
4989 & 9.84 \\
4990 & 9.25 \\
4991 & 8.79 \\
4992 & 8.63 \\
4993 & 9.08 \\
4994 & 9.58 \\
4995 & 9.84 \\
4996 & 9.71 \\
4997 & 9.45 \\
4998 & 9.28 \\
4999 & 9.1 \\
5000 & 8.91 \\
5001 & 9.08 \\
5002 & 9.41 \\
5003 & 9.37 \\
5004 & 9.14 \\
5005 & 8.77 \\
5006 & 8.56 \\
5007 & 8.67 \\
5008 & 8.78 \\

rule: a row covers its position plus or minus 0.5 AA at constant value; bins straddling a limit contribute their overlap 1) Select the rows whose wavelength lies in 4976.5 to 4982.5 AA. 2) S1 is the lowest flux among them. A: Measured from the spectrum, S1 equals 8.52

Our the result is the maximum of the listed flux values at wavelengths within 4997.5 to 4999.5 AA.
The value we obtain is 9.28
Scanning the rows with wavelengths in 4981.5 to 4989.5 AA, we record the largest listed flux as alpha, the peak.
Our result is 9.91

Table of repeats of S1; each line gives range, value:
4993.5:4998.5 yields 9.28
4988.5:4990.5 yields 9.25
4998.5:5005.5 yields 8.77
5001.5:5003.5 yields 9.37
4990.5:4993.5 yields 8.63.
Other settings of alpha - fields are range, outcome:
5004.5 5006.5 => 8.77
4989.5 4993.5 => 9.25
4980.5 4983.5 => 8.72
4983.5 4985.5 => 9.82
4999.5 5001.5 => 9.08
